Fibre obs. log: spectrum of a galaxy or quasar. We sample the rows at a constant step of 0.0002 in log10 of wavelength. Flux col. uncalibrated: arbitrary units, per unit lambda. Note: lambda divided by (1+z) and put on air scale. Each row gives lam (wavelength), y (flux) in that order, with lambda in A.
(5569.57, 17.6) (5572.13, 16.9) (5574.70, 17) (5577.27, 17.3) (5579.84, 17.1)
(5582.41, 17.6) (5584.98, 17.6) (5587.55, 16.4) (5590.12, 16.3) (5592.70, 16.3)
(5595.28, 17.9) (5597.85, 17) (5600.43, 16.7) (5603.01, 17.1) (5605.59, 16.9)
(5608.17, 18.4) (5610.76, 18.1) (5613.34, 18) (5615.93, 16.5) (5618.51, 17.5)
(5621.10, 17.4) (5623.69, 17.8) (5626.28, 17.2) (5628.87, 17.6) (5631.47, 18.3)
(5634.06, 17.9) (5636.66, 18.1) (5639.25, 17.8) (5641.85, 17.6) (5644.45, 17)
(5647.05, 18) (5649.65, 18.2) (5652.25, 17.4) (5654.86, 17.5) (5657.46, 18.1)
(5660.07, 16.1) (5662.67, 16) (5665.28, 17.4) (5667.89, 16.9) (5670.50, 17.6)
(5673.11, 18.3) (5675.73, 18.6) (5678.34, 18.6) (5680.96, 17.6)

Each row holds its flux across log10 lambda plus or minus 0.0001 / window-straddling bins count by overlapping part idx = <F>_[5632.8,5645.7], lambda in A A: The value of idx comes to 17.7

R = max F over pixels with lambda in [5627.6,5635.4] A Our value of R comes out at 18.3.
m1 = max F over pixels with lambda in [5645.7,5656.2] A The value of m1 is 18.2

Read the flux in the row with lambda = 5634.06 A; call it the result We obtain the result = 17.9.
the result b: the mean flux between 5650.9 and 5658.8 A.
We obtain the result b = 17.7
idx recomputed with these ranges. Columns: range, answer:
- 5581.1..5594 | 16.8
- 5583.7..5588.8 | 17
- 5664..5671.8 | 17.3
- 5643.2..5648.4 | 17.5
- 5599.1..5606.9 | 16.9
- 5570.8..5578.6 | 17.1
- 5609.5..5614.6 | 18.1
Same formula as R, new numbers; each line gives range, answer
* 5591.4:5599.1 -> 17.9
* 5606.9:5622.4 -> 18.4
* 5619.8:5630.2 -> 17.8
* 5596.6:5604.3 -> 17.1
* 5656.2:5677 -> 18.6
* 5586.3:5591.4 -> 16.4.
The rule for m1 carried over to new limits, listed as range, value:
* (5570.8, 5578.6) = 17.3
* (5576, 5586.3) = 17.6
